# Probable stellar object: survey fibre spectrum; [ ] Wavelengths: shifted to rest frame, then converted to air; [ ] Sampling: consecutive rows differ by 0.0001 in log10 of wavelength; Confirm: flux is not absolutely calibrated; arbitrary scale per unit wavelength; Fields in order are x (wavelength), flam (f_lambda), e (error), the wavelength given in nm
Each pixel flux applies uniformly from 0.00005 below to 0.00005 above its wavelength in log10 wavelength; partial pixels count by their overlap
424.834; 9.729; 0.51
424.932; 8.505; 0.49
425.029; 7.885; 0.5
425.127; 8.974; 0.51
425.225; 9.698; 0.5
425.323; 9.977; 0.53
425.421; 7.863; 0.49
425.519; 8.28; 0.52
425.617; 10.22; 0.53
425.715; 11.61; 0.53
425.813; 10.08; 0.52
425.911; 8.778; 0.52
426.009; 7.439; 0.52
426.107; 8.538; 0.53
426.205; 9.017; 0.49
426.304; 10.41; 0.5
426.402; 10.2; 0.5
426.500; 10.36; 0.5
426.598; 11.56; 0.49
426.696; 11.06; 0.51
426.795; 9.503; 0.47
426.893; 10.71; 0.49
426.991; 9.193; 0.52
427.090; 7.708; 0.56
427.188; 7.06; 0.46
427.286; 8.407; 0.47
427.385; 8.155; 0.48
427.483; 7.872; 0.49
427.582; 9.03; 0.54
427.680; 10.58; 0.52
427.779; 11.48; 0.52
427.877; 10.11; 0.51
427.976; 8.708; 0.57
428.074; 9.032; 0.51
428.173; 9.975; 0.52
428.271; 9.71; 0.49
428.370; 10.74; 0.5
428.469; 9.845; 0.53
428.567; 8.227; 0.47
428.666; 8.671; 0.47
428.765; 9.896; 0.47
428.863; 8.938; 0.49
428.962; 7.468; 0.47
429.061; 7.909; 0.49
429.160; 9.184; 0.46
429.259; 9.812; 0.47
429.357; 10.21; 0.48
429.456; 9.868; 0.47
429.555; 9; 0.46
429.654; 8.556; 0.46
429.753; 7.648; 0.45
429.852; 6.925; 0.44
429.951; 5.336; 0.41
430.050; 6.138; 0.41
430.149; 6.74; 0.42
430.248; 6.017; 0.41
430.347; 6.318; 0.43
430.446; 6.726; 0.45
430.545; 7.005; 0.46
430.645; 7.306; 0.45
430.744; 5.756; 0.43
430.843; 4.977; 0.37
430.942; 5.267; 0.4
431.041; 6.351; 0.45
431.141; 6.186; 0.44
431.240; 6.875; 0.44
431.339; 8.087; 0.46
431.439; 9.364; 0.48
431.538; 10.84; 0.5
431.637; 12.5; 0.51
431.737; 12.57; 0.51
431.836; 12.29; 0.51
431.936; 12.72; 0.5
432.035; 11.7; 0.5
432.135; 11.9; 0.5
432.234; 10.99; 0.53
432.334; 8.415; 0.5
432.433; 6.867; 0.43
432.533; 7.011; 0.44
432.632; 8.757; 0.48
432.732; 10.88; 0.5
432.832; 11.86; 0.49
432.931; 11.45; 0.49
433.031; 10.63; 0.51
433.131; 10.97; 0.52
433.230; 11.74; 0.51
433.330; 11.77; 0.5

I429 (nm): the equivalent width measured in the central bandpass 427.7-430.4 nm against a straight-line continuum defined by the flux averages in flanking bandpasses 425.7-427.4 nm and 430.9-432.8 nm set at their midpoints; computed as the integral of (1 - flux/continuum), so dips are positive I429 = 0.23 nm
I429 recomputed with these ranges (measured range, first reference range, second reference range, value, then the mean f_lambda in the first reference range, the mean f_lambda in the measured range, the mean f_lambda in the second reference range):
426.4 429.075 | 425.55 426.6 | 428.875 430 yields -0.09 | 9.73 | 9.37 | 8.37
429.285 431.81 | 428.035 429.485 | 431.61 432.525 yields 0.59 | 9.29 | 7.77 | 10.9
